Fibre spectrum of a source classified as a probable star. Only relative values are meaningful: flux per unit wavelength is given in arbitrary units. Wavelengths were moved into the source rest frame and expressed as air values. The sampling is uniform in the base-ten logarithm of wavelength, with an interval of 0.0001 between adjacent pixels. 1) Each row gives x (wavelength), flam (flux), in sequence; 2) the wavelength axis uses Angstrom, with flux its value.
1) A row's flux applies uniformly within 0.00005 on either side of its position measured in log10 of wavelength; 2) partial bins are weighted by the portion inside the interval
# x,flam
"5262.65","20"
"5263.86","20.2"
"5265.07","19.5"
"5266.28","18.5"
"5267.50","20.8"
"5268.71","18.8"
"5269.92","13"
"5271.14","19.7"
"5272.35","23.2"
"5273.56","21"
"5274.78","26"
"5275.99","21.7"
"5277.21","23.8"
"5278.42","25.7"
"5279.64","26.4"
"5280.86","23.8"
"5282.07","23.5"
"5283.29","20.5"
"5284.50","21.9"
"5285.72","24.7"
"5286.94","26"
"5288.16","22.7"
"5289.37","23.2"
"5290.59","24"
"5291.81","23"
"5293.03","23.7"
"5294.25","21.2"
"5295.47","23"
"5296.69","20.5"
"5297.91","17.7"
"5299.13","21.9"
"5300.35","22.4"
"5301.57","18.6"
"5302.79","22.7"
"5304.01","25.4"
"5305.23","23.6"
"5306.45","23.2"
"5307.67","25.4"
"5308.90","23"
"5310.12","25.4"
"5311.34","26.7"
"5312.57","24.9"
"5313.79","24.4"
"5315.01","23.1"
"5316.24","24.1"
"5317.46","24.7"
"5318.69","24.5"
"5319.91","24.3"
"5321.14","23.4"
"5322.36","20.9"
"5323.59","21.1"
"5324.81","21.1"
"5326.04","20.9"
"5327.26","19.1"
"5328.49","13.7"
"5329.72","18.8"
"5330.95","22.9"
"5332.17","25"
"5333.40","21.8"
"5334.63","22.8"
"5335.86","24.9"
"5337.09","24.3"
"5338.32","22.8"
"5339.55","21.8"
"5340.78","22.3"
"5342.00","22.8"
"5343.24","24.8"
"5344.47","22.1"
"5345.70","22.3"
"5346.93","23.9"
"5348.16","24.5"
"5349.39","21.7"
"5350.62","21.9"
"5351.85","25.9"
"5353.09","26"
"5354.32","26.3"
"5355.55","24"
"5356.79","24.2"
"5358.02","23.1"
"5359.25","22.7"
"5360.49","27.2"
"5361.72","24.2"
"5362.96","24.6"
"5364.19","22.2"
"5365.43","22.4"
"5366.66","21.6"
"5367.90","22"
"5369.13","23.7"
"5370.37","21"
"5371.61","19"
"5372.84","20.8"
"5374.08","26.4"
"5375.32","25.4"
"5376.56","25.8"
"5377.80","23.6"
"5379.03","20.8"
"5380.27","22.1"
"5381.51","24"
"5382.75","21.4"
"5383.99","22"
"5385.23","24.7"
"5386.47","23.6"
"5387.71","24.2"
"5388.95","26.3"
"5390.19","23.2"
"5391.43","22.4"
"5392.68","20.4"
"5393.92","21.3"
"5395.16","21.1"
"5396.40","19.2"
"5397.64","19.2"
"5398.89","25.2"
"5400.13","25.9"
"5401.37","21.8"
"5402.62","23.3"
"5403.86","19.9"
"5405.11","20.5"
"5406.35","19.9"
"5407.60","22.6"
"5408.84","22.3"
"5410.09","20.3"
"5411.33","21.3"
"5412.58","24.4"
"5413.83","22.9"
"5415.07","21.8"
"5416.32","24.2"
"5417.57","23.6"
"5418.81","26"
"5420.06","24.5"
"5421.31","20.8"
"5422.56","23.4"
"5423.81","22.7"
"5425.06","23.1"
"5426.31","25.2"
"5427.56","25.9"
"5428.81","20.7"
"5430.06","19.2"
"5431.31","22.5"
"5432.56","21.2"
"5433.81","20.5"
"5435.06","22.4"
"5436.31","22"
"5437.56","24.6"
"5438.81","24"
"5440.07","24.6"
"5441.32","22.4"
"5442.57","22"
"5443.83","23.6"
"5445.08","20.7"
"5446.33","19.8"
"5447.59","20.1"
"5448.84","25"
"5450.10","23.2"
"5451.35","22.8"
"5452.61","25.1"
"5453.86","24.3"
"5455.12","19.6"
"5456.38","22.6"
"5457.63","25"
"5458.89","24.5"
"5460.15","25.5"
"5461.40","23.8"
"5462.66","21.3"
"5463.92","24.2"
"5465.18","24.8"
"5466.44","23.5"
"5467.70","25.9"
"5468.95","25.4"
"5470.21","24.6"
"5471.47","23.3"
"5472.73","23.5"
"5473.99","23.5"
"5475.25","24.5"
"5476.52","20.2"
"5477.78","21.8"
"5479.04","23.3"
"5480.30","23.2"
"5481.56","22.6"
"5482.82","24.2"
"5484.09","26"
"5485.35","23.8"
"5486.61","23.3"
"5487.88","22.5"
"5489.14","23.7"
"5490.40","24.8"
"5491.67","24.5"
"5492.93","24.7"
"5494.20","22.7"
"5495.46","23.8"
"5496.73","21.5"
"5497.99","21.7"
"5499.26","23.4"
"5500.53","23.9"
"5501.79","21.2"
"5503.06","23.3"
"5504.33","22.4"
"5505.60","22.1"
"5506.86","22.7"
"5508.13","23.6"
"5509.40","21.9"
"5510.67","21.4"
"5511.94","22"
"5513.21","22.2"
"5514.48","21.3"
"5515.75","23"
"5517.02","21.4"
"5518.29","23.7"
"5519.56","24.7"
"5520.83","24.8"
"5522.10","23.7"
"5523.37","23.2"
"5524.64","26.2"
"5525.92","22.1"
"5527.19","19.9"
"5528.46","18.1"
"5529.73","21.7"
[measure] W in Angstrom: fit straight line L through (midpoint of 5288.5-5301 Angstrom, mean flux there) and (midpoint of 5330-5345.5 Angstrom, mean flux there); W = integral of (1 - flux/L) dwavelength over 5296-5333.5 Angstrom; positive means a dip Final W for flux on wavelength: 0.1 Angstrom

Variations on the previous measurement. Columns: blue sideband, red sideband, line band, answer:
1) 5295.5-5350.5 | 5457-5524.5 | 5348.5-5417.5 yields 0.1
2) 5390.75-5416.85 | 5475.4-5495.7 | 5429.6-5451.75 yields 0.3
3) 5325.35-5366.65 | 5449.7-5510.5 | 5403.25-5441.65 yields 1.1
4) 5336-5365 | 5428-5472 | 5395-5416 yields 1.3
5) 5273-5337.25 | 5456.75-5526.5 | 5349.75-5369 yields -0.7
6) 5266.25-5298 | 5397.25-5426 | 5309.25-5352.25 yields -0.8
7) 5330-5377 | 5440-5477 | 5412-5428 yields -0.2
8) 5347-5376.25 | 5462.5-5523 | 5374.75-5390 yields -0.1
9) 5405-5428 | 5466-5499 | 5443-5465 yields 0.2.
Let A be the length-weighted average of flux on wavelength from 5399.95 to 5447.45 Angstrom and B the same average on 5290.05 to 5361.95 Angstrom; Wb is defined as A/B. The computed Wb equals 1.0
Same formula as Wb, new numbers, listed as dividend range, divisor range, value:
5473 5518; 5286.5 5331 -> 1.02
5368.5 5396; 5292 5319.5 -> 0.99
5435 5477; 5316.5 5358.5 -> 1.02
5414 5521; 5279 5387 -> 1.00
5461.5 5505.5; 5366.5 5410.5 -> 1.04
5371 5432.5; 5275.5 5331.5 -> 1.00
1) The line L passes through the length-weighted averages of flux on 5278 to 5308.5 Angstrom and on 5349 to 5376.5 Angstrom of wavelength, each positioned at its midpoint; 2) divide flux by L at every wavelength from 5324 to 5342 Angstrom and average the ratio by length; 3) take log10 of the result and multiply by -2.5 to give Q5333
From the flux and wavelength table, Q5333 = 0.080 mag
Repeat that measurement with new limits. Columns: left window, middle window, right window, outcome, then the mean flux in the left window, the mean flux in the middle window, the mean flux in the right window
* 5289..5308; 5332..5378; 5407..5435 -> -0.04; 22.4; 23.4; 22.7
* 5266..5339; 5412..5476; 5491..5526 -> -0.02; 22.5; 23.2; 23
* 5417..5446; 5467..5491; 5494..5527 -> -0.04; 22.8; 23.7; 22.8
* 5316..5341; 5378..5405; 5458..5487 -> 0.02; 22.1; 22.5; 23.8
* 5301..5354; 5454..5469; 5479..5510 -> -0.03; 23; 23.8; 23.2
